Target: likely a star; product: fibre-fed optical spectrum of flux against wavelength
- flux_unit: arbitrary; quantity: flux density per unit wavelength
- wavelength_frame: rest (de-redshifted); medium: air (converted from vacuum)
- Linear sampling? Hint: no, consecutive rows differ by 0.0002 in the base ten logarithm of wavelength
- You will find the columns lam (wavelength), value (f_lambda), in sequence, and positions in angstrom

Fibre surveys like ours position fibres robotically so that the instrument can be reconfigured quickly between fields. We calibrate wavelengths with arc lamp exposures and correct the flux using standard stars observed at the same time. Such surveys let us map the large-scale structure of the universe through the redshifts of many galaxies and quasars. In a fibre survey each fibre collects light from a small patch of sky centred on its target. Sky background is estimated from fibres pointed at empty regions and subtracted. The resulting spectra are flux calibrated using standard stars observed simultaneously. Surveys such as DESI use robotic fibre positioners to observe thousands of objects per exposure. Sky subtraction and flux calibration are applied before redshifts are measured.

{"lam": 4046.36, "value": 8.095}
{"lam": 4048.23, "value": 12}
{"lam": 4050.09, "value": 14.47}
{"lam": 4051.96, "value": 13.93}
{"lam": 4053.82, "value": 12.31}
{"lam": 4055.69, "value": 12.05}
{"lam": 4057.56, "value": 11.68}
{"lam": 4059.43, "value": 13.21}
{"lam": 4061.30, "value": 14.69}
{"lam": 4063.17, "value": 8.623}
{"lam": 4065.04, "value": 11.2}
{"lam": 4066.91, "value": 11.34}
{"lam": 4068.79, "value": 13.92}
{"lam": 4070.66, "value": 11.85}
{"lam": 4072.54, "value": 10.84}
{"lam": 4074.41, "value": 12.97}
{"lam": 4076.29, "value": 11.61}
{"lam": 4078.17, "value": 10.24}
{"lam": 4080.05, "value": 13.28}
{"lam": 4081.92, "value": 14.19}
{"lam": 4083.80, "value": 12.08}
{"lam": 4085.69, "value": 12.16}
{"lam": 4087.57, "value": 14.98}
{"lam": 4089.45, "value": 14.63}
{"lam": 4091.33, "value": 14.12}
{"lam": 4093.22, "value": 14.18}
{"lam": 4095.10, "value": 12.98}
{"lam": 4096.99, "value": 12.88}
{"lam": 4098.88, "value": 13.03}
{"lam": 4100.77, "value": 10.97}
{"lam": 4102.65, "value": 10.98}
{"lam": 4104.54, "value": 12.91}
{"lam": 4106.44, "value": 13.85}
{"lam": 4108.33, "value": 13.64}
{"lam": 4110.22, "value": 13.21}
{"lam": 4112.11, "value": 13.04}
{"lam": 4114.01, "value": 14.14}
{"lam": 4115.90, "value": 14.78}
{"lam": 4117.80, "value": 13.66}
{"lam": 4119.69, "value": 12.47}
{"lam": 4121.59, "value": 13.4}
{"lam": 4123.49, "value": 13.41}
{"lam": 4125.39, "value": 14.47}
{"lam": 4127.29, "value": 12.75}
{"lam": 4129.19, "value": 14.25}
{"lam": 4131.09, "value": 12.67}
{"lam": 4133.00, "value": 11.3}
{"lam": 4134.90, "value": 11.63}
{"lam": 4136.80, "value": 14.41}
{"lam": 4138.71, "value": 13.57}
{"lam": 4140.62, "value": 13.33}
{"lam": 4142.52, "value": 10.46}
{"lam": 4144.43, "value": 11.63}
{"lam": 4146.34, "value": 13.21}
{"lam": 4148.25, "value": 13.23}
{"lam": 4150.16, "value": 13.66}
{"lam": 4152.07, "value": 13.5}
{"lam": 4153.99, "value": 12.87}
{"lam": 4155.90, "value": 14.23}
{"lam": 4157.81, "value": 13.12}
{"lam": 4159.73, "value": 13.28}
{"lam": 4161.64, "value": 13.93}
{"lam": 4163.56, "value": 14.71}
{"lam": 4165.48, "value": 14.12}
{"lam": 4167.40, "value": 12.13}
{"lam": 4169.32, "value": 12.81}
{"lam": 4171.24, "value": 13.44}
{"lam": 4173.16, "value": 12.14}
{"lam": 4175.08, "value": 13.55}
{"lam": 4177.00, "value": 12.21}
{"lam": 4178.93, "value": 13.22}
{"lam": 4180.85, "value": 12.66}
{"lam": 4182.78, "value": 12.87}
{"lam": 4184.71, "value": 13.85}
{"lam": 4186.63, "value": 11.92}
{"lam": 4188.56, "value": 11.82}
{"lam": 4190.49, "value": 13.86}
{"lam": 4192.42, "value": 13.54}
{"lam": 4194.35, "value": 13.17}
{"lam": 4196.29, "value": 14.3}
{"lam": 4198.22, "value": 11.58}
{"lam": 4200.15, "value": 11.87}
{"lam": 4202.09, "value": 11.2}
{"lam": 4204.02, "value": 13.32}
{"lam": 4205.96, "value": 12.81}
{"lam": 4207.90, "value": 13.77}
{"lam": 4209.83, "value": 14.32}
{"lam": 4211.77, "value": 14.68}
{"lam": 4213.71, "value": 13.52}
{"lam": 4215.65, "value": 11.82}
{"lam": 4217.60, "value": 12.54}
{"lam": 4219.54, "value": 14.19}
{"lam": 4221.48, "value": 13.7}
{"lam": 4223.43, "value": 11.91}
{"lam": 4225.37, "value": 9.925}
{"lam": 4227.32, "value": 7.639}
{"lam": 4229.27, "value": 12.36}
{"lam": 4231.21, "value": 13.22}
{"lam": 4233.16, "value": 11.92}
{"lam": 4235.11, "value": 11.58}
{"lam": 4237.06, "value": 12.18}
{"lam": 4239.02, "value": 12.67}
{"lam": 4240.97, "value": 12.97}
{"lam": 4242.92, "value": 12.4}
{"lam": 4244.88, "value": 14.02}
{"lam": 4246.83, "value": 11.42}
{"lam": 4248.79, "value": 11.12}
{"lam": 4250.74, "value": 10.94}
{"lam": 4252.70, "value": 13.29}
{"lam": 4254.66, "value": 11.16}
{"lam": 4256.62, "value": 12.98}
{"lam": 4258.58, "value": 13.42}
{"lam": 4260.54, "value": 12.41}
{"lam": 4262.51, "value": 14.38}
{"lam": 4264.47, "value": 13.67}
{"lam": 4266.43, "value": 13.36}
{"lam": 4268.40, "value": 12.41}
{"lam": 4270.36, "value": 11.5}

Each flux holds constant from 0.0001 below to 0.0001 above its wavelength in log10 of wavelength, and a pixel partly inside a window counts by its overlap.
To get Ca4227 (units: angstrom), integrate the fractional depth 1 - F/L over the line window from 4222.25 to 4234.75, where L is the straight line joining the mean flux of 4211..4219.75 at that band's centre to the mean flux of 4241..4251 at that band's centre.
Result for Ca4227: 1.5 angstrom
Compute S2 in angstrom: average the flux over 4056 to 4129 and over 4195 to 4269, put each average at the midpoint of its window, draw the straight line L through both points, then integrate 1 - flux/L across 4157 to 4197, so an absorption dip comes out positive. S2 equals -1.5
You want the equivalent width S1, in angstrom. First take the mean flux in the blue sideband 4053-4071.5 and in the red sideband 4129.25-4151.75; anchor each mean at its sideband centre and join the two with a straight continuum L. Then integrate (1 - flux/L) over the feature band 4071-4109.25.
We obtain -1.5 angstrom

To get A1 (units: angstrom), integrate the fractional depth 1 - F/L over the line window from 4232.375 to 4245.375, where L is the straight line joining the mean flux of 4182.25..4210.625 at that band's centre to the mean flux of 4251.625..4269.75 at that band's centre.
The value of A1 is 0.5 angstrom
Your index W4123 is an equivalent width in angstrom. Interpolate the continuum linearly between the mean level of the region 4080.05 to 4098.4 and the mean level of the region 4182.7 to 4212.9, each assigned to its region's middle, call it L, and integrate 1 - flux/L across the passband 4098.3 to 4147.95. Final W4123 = 1.6 angstrom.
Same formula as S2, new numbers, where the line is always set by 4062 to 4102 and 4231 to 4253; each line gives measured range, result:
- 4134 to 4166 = -2.2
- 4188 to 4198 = -0.8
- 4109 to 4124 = -1.3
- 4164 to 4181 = -0.9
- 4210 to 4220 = -0.9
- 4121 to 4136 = -0.7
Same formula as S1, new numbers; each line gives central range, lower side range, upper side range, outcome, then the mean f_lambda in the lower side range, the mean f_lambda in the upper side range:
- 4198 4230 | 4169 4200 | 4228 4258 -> 0.4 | 12.9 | 12.3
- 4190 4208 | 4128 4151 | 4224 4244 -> -1.2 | 12.8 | 11.7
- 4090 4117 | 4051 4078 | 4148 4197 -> -1.5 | 12.1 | 13.2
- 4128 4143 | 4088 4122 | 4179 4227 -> 0.4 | 13.3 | 12.8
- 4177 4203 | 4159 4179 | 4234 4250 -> 0.4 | 13.2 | 12.3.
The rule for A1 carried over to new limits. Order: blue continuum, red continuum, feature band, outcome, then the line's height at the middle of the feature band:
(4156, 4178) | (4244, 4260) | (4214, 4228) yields 0.89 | 12.6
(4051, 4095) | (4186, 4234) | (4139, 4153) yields -0.16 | 12.6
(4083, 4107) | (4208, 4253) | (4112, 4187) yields -2.26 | 12.8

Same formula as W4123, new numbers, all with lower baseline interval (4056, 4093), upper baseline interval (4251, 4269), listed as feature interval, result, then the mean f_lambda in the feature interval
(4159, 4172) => -0.78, 13.5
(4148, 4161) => -0.75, 13.4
